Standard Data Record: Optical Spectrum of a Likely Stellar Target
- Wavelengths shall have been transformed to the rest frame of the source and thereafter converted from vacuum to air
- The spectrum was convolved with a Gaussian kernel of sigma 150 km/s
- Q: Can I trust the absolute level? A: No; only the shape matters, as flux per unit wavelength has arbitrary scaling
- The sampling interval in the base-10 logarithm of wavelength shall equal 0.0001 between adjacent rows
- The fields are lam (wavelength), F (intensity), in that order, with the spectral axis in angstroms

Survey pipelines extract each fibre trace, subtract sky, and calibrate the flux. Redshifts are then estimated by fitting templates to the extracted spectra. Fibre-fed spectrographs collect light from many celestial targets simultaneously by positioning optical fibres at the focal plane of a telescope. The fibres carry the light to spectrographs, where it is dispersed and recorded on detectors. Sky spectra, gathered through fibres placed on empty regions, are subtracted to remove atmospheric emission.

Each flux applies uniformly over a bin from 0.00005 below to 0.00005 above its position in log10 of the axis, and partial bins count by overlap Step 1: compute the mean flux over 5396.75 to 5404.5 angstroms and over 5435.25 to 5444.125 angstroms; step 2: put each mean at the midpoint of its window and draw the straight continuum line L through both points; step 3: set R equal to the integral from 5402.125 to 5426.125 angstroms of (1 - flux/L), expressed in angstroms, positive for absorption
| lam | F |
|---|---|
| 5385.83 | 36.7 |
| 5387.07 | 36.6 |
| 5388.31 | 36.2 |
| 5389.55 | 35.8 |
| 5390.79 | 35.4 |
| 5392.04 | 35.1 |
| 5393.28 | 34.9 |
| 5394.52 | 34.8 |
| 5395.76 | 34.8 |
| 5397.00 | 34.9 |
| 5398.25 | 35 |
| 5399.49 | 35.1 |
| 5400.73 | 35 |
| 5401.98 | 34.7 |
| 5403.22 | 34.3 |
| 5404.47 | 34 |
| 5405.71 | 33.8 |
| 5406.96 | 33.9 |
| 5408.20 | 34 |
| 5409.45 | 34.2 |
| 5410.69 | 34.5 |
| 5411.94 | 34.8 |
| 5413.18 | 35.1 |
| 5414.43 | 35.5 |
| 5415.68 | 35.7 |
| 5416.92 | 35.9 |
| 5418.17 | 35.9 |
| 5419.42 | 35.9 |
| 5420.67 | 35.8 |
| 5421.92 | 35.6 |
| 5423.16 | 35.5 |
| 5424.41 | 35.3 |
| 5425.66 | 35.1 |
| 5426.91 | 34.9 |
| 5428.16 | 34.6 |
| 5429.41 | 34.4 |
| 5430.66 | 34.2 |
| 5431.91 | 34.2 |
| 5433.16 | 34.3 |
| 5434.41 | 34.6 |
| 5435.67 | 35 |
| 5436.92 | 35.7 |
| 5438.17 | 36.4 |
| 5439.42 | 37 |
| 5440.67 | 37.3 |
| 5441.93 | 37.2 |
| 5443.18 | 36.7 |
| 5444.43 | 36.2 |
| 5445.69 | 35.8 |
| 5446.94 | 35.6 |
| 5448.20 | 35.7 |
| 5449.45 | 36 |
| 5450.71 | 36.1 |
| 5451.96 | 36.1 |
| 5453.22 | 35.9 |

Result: 0.25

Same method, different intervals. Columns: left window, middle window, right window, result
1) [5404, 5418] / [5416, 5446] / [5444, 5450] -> -0.2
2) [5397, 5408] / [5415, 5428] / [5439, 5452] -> -0.1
